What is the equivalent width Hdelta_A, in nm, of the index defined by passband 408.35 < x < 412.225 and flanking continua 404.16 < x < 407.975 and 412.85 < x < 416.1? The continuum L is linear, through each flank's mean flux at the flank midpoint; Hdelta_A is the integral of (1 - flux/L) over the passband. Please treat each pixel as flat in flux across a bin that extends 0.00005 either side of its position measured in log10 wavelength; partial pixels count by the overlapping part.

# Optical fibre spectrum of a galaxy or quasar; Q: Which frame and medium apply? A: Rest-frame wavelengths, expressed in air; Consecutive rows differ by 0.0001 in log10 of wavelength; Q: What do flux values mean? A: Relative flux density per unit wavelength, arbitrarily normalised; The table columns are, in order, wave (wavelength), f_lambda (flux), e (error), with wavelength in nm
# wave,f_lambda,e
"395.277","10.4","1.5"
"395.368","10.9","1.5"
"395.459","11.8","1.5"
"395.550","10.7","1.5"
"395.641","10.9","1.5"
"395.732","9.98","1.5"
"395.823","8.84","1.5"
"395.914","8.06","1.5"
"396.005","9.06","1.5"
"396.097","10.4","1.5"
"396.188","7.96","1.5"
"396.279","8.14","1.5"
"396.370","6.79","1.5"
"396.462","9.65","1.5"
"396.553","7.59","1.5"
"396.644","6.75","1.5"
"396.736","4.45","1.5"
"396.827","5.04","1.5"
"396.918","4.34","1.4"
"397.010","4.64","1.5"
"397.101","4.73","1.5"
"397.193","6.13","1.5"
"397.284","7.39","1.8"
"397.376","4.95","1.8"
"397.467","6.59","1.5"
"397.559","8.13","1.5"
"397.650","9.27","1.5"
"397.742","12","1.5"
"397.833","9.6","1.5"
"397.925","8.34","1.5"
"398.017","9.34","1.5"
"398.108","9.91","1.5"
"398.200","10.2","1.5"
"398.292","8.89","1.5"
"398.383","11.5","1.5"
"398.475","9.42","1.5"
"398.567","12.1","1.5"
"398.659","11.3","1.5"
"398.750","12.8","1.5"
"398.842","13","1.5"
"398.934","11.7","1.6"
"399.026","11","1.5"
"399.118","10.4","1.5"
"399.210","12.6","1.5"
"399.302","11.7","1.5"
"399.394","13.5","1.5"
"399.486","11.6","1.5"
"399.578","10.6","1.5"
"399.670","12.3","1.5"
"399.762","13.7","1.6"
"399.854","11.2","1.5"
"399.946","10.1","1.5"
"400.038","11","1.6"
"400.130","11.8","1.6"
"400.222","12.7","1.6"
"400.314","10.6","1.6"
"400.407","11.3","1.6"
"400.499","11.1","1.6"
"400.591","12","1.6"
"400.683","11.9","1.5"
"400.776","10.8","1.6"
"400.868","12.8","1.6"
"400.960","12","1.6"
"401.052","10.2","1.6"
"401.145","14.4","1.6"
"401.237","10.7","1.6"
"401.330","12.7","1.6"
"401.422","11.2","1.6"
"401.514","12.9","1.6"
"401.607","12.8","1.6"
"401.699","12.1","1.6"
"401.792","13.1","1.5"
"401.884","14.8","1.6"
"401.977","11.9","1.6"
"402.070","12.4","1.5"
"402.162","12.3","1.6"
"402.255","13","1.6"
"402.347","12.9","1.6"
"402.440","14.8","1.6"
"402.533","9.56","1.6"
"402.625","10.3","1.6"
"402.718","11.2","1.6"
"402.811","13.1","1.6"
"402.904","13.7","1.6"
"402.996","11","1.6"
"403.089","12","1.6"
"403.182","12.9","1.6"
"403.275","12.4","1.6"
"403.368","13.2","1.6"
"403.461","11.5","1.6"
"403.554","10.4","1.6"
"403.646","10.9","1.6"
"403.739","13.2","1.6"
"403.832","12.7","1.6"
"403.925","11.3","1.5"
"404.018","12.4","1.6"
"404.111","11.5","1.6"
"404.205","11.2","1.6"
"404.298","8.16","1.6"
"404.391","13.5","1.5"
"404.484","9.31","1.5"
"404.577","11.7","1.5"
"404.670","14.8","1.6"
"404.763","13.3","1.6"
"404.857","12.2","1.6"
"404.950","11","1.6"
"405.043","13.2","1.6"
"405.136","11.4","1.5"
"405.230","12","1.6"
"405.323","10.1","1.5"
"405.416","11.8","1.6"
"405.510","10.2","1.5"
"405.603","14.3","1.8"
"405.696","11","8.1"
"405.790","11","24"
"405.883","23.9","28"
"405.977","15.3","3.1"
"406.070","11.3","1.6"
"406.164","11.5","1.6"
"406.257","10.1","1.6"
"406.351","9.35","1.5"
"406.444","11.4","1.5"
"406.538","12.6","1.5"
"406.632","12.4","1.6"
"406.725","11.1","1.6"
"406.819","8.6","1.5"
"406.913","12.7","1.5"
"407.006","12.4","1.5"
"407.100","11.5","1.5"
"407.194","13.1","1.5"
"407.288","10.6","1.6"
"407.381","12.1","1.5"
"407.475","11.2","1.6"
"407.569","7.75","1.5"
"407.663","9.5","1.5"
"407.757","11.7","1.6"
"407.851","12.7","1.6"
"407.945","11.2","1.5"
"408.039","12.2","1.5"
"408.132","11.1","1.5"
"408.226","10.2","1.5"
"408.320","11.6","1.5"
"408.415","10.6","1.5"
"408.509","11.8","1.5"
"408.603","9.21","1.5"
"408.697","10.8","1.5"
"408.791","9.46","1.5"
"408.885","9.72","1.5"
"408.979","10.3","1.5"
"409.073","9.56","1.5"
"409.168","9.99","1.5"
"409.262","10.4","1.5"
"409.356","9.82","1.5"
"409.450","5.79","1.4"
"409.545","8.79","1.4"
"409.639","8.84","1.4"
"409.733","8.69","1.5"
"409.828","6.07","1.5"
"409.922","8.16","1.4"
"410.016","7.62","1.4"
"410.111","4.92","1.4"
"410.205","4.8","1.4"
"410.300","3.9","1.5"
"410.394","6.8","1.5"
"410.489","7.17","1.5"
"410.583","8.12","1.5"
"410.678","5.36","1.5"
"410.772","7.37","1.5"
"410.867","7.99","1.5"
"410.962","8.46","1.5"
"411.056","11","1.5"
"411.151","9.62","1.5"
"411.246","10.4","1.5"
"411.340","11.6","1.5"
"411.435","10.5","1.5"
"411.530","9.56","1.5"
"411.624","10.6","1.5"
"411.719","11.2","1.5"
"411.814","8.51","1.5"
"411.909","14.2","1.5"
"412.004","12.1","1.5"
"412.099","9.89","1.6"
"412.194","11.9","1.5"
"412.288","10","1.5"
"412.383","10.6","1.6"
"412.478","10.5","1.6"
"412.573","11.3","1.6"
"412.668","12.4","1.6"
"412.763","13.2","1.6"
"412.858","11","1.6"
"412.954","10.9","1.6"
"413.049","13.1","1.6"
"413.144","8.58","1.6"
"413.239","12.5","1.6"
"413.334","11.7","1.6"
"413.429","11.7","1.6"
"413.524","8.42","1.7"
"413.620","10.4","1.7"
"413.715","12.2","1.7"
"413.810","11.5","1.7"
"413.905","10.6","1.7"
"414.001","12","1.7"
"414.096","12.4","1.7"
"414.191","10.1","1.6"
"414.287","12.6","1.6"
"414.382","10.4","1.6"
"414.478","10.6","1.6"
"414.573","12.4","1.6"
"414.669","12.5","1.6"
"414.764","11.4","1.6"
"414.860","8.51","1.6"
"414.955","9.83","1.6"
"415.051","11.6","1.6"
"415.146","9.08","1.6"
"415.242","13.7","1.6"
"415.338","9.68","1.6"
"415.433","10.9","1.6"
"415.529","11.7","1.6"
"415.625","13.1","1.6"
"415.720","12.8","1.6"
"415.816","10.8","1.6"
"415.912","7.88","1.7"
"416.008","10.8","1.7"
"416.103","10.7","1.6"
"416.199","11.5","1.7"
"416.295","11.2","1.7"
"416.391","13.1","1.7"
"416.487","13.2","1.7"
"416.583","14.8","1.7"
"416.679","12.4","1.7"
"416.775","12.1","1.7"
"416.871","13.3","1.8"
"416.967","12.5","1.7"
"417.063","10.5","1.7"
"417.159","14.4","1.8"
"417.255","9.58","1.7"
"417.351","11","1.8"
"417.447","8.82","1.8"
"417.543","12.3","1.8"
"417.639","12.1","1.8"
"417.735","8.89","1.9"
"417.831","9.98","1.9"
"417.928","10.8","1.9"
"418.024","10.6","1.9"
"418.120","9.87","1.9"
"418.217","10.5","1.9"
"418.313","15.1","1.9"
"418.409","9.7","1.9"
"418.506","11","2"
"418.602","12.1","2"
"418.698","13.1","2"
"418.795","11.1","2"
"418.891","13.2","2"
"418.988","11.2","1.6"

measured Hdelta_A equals 0.81 nm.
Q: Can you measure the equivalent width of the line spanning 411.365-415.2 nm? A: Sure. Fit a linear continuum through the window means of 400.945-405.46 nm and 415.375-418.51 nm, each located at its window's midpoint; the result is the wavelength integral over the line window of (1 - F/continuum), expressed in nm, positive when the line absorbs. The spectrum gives 0.18 nm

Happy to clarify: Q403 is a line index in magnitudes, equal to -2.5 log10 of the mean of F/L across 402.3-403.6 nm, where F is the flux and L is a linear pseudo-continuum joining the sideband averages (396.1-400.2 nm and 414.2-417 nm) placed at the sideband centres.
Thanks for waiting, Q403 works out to -0.20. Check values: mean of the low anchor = 9.45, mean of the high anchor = 11.5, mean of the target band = 12.1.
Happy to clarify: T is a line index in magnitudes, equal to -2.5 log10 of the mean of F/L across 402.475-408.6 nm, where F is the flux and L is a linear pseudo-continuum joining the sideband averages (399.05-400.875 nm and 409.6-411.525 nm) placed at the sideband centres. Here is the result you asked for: -0.21 mag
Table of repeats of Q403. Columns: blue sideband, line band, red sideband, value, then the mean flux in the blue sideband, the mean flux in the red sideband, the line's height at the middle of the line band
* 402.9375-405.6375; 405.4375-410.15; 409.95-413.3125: 0.012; 11.8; 9.66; 10.8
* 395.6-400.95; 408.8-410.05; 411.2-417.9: 0.222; 9.76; 11.3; 10.8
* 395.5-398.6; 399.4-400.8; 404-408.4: -0.223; 8.28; 11.8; 9.44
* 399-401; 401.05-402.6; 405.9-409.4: -0.086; 11.7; 11.1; 11.5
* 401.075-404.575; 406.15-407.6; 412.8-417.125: 0.063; 12.1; 11.4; 11.8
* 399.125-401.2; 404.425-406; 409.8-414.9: -0.151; 11.8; 10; 11.1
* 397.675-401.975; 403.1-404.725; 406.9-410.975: -0.124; 11.6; 9.34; 10.6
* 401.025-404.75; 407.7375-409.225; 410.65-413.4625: 0.047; 12.1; 10.6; 11.2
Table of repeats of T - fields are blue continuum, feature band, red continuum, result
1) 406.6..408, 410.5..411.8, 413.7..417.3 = 0.220 mag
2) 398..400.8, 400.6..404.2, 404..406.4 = -0.036 mag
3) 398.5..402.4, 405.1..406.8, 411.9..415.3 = -0.047 mag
